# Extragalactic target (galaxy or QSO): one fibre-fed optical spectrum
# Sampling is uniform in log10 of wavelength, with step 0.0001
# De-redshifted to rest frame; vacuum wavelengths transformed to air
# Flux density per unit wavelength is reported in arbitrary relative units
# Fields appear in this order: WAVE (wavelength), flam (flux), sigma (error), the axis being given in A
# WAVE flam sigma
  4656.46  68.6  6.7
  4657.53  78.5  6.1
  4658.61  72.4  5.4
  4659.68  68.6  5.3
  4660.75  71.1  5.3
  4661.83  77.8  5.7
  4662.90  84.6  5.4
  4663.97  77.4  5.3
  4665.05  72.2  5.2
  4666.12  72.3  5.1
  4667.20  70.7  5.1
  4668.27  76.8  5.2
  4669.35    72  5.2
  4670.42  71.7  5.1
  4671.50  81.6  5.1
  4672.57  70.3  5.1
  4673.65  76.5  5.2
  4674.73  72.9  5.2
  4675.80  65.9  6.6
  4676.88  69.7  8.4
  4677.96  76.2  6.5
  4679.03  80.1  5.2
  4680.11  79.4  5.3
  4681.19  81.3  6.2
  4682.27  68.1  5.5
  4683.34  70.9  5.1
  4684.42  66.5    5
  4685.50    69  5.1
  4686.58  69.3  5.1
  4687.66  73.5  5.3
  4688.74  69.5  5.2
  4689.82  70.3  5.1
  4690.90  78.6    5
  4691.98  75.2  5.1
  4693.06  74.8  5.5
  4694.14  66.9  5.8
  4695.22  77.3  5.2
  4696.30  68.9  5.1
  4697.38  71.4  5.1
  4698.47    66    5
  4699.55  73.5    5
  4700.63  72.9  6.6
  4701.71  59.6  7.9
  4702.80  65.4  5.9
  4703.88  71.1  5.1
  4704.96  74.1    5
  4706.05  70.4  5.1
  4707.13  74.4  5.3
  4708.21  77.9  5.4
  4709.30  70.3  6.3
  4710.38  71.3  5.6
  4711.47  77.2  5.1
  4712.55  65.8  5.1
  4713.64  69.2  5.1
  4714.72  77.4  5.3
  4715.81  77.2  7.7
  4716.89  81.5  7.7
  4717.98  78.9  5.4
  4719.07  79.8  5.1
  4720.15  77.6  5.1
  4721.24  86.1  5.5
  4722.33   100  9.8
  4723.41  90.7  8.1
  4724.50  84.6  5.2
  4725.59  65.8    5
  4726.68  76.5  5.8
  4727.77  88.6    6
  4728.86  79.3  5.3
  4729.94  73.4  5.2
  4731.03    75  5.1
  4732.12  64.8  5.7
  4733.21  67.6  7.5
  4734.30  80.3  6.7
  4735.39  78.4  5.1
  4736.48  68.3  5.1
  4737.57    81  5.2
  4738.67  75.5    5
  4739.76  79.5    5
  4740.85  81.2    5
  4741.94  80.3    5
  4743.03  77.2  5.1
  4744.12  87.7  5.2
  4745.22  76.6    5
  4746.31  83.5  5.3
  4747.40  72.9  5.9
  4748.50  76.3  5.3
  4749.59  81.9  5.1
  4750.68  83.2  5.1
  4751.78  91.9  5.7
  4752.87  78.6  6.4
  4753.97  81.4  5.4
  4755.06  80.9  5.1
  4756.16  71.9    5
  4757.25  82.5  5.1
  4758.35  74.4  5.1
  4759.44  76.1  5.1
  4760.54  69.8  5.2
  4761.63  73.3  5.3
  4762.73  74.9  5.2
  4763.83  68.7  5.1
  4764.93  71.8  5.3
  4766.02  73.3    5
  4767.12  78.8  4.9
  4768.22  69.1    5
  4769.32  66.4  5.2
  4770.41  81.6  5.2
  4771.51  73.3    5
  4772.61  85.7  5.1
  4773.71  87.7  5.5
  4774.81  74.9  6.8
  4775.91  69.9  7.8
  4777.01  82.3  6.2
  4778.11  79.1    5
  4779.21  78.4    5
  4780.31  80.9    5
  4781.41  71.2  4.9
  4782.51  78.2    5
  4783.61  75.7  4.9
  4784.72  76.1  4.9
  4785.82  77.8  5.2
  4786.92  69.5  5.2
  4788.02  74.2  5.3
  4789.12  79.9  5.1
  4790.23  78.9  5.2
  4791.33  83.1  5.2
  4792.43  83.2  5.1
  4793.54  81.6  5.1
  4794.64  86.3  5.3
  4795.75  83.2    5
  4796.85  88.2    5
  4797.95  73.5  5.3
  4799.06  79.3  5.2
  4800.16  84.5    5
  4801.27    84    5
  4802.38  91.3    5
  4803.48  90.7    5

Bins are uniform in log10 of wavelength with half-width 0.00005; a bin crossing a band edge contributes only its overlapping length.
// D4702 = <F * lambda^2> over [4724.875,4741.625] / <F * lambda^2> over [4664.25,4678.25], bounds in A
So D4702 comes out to 1.1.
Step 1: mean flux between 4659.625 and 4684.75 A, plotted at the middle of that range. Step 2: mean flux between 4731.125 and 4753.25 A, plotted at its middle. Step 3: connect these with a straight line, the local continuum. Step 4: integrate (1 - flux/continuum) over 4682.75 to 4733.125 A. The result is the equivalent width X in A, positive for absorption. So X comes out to 1.3 A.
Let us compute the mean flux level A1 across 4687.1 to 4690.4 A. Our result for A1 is 71.1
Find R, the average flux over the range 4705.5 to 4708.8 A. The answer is 74.1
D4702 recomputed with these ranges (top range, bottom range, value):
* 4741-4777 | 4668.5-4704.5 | 1.11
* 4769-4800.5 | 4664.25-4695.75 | 1.13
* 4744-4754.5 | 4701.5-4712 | 1.15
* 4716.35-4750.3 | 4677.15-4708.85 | 1.12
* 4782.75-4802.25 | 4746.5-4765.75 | 1.05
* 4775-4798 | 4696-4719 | 1.13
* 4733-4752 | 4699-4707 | 1.15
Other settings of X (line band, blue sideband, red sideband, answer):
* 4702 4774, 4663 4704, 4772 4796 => -1.0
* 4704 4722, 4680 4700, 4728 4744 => -0.4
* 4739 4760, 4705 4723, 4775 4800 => -0.5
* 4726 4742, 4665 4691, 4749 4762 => 0.2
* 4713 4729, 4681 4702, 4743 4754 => -0.9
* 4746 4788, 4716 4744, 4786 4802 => 1.6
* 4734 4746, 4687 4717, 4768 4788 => -0.7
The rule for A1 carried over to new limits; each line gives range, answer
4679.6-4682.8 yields 76.2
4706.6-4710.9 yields 73.5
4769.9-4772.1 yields 77.4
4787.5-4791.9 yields 79.1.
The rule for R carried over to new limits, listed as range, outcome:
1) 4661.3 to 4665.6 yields 78.1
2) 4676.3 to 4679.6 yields 75.2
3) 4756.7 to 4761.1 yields 75.8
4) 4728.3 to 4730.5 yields 76.7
